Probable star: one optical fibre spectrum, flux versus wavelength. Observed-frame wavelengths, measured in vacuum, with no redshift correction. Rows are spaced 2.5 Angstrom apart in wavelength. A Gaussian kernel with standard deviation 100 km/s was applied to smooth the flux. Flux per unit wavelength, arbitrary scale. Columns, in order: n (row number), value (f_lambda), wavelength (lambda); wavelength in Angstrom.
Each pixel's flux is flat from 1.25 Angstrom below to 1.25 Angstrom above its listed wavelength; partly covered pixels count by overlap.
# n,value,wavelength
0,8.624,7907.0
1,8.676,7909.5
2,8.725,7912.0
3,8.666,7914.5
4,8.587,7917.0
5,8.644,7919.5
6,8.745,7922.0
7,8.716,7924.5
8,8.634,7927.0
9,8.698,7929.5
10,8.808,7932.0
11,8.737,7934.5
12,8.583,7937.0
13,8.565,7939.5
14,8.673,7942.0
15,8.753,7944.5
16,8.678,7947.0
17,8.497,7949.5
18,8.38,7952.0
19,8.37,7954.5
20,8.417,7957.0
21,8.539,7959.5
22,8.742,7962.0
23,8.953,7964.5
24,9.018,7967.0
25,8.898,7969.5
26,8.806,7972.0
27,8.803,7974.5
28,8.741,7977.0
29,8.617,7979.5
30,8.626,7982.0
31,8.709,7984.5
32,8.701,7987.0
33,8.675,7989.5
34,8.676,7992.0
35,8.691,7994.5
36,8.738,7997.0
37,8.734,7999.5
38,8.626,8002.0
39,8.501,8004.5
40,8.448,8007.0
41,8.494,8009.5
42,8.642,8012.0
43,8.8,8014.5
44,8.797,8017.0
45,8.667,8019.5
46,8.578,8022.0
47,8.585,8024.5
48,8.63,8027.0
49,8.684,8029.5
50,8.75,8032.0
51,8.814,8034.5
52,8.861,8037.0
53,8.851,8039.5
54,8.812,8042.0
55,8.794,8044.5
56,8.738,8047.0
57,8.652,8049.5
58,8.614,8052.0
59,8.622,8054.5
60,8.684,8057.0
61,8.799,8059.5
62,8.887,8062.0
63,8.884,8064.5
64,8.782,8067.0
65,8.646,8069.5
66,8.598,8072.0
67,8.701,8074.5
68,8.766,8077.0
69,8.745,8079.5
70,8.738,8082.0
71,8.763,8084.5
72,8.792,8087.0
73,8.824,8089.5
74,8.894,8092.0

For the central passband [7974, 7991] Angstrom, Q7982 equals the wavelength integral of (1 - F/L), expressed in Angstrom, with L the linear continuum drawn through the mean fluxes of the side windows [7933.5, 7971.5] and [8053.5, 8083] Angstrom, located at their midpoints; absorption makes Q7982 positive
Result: -0.03 Angstrom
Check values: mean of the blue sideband 8.66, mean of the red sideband 8.74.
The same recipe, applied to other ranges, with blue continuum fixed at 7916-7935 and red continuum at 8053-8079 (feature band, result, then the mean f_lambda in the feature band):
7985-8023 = 0.3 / 8.65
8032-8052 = -0.1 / 8.78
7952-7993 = 0.1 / 8.7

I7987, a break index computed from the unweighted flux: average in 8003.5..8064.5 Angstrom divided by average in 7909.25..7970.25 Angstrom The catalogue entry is 1.00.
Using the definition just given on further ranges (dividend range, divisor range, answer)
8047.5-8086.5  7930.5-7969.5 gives 1.01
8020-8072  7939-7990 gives 1.01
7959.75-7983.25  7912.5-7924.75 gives 1.01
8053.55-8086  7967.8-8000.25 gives 1.00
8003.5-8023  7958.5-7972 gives 0.98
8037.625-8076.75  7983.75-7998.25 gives 1.00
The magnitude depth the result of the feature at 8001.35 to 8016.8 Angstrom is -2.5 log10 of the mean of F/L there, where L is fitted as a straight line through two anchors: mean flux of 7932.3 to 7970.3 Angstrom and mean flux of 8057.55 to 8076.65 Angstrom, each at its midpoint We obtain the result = 0.01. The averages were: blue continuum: 8.65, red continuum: 8.75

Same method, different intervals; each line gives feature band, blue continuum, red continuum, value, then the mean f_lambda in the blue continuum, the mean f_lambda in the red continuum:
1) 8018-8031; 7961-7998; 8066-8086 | 0.01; 8.76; 8.72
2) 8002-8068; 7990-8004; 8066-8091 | 0.00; 8.68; 8.74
